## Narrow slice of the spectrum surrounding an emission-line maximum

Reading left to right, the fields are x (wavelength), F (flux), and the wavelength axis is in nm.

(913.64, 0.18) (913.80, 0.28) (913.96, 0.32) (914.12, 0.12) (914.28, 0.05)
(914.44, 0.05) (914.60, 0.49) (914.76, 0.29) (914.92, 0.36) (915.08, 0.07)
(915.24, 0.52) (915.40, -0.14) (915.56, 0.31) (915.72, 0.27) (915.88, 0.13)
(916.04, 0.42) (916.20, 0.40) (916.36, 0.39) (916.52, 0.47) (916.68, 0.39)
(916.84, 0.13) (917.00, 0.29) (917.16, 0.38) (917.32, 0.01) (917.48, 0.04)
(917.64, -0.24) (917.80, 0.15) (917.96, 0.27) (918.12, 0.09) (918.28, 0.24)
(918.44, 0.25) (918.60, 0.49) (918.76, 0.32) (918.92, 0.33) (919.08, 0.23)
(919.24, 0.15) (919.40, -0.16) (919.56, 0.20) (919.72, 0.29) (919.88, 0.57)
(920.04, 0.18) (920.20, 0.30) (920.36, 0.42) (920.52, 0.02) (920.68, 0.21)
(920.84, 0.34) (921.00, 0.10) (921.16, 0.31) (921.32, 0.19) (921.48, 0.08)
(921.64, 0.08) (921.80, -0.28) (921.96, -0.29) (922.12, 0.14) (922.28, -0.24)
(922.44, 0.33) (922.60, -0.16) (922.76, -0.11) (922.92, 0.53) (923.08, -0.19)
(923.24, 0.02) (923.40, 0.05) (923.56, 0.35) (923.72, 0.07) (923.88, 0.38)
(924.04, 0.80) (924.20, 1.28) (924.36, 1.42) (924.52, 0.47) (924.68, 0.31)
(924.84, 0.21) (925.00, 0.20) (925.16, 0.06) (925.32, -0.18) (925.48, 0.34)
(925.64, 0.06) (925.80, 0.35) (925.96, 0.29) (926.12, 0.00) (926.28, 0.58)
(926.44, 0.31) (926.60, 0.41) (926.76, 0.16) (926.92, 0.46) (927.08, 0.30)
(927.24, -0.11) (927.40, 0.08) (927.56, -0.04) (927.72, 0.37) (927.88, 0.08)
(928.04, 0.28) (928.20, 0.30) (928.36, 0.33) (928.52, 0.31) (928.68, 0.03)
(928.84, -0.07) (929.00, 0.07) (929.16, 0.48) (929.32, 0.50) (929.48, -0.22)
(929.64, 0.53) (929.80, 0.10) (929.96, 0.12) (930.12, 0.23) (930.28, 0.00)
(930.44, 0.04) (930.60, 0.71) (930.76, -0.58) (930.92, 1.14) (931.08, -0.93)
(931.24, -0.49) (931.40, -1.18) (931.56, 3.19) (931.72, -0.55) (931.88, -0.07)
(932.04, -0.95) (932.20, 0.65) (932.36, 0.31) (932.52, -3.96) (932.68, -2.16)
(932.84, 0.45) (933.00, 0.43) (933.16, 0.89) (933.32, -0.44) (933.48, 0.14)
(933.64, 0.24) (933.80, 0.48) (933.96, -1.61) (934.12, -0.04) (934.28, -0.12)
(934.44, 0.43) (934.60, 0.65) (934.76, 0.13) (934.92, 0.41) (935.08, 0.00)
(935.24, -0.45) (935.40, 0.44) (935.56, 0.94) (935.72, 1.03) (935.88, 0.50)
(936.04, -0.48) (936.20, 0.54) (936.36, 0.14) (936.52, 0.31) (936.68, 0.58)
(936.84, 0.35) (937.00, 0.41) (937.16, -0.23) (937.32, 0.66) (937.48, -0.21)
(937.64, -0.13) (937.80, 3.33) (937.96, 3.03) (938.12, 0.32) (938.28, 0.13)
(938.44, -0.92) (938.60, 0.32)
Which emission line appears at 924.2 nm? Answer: H-beta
